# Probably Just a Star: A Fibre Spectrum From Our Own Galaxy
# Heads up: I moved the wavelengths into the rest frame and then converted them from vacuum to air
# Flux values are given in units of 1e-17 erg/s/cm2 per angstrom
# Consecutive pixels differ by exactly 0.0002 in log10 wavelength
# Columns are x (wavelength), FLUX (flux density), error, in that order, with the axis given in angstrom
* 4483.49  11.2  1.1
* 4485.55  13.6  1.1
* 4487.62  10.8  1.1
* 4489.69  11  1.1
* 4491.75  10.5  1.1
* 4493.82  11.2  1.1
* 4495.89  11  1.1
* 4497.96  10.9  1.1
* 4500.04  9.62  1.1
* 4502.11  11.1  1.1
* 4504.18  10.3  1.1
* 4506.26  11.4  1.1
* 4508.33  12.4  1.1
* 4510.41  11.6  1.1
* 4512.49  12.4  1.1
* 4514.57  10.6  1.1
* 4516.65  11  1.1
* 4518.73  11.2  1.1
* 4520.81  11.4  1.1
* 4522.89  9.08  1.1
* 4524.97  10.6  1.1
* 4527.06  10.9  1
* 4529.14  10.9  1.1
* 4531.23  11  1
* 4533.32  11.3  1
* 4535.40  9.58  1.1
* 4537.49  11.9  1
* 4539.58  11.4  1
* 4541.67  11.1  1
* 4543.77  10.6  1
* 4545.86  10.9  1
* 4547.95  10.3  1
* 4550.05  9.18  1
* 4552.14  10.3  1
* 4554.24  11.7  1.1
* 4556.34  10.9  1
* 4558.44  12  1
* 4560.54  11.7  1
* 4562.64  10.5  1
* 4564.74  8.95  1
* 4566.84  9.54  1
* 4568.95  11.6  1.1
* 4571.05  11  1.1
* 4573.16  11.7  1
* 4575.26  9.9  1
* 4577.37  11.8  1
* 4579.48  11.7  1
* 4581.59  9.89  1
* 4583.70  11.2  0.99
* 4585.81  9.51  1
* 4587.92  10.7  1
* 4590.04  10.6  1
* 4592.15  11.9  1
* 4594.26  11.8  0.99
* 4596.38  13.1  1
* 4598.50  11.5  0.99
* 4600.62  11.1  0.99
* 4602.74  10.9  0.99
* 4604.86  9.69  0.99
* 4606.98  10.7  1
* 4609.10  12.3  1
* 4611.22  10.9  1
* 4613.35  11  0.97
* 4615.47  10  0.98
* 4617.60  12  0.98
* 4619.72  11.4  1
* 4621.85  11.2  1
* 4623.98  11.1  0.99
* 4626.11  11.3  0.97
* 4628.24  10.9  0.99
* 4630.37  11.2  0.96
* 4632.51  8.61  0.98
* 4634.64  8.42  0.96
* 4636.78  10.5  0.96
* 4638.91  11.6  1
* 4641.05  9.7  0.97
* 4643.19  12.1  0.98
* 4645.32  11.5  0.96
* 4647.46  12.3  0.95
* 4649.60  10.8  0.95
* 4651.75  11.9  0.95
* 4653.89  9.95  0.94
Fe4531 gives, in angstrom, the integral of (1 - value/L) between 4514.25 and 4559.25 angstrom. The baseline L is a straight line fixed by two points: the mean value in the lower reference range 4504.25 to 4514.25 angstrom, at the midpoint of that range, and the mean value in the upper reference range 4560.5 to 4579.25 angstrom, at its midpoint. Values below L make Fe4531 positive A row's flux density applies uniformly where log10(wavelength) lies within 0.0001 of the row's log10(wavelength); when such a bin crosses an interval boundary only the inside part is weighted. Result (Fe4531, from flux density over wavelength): 1.8 angstrom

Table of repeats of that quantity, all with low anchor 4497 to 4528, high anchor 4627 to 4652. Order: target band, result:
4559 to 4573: 0.26 angstrom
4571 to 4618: -1.03 angstrom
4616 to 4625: -0.46 angstrom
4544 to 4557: 0.43 angstrom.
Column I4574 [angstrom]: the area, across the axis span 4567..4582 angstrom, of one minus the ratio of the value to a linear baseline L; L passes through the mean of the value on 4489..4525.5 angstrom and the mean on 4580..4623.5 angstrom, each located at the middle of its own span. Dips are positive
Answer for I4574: 0.0 angstrom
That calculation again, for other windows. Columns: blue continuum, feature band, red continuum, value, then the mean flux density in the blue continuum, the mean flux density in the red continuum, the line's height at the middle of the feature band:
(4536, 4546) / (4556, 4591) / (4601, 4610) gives 0.7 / 11.1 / 10.9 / 11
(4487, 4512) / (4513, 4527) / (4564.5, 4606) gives 0.3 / 11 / 10.9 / 11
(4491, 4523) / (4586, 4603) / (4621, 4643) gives -1.1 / 11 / 10.5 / 10.7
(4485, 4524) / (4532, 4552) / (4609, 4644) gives 0.6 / 11.1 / 10.8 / 11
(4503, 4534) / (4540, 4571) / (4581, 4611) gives 1.1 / 11.1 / 11.1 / 11.1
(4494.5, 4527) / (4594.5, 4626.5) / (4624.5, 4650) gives -1.3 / 11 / 10.8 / 10.8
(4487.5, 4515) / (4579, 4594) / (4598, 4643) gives 0.1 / 11.1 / 10.8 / 10.9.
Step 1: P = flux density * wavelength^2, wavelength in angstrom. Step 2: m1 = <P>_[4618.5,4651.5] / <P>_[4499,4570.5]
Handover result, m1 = 1.05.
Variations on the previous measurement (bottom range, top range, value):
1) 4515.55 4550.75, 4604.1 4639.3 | 1.04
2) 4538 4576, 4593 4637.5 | 1.04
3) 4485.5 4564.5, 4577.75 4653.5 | 1.05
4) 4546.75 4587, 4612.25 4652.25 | 1.05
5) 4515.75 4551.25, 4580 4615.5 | 1.06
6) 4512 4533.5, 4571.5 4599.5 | 1.05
